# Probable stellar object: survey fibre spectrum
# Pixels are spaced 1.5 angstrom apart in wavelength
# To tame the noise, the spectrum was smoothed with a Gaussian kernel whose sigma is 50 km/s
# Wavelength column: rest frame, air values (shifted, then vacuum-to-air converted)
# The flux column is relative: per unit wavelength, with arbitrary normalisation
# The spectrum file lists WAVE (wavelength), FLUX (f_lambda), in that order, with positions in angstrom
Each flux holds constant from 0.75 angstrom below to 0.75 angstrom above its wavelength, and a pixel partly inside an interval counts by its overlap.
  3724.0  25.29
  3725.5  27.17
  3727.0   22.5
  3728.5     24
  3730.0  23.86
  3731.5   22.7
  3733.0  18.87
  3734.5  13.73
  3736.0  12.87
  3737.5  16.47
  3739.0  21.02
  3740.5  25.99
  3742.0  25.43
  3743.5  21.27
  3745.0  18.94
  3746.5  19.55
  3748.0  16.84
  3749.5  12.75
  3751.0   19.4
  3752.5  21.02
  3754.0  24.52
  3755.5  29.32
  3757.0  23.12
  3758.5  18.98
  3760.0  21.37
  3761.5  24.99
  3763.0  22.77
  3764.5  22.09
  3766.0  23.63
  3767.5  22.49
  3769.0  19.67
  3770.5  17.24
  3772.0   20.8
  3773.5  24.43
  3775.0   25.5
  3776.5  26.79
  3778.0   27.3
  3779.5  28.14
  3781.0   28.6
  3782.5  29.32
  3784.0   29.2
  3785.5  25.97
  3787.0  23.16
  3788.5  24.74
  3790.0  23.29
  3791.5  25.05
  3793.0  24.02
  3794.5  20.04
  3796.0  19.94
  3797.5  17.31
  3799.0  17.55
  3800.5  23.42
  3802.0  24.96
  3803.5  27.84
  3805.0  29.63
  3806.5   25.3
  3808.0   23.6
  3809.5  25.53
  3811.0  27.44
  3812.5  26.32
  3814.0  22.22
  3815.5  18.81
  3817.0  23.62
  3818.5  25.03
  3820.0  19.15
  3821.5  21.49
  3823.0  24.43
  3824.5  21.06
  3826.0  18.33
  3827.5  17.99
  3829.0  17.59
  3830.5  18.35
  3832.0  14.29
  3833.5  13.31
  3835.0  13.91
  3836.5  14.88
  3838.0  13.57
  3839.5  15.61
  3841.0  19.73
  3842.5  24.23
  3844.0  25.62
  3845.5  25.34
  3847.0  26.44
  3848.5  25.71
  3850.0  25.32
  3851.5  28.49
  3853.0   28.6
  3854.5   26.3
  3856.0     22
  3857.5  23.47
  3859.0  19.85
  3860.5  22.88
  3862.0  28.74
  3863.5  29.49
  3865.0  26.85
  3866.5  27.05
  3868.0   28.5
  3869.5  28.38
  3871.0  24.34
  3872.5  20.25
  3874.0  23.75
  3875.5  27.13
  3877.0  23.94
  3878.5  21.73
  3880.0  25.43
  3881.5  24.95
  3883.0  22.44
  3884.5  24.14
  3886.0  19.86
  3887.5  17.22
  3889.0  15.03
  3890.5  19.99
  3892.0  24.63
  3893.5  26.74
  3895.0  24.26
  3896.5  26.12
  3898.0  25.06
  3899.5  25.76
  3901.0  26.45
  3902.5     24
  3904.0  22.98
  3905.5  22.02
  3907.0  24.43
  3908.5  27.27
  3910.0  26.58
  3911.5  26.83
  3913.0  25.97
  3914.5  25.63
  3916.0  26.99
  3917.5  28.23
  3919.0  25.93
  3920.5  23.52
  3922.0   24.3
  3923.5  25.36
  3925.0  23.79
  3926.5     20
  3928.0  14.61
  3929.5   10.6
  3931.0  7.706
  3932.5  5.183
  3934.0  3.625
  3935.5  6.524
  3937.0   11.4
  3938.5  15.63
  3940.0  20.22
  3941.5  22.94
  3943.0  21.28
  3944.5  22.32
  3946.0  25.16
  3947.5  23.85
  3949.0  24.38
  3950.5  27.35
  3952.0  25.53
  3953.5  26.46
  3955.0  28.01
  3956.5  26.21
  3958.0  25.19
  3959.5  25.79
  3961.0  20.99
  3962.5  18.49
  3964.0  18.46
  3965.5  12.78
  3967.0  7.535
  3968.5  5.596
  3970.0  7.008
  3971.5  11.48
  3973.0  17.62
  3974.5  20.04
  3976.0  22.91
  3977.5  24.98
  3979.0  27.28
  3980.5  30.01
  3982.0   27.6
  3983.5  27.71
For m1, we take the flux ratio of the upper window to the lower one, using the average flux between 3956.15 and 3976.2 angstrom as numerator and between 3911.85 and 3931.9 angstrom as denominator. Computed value 0.77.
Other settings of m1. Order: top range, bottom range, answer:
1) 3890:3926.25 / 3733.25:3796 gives 1.12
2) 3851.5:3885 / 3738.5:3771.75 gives 1.17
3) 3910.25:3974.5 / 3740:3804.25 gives 0.85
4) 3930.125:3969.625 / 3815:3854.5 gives 0.87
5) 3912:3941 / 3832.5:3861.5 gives 0.84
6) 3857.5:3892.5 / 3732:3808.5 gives 1.05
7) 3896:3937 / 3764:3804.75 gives 0.88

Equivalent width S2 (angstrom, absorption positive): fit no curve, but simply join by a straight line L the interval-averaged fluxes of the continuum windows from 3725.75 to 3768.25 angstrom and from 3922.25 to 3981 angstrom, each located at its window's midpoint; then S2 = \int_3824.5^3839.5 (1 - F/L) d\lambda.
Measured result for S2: 3.1 angstrom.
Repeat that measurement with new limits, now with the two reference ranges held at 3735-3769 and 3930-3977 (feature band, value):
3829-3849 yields 0.5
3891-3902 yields -3.8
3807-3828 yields -2.7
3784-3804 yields -2.6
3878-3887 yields -1.8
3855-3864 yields -2.3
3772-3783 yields -3.2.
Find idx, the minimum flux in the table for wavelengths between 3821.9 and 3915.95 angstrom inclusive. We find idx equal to 13.31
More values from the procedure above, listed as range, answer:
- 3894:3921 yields 22.02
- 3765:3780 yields 17.24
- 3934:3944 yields 3.625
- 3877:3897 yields 15.03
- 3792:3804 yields 17.31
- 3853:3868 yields 19.85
